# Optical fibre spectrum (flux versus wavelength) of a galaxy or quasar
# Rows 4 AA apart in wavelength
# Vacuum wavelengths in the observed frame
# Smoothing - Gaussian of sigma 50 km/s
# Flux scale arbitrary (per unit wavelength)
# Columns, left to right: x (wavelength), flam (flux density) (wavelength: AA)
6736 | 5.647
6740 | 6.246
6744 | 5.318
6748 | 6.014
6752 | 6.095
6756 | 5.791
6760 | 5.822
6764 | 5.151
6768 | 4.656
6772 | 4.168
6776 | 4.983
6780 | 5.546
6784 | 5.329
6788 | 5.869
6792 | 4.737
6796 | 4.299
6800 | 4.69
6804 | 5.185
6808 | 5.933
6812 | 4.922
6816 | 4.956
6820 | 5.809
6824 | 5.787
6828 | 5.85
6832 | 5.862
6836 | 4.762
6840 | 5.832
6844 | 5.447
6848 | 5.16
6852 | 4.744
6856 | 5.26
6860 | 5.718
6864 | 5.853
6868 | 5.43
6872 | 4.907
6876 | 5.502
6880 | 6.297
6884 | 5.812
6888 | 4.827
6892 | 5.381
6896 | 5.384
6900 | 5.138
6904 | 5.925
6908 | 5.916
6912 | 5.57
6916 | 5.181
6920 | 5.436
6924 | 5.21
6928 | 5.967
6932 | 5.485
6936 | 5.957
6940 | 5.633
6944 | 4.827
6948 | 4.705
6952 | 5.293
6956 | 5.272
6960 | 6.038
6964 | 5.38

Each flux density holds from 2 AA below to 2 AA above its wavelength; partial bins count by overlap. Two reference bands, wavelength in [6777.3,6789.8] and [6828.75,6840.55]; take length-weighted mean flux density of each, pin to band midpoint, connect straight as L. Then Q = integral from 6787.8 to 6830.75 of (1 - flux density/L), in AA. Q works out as 1.9 AA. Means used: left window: 5.54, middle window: 5.26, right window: 5.48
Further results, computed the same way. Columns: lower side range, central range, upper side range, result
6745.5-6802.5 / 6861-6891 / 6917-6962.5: -0.9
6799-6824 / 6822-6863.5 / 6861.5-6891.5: -0.4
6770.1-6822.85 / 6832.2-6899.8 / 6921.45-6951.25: -1.8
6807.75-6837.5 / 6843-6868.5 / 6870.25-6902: 0.3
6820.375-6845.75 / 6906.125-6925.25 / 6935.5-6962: -0.1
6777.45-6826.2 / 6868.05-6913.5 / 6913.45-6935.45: -0.7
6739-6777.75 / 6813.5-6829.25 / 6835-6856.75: -0.9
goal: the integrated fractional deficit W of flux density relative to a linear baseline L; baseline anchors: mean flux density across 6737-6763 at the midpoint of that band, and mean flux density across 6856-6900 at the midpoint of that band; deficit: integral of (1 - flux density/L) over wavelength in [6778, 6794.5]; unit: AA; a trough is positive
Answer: 1.2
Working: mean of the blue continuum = 5.84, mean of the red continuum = 5.48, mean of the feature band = 5.34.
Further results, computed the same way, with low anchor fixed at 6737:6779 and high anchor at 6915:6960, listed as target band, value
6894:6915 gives -0.6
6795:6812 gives 1.1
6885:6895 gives 0.4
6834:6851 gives 0.5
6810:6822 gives 0.4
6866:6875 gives 0.3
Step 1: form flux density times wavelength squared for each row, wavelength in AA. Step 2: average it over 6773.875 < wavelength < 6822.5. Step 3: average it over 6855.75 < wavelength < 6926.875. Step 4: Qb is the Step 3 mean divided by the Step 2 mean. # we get 1.1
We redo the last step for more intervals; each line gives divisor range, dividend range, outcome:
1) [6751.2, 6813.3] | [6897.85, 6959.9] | 1.10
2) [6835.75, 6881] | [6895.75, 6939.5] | 1.05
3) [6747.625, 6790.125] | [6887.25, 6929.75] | 1.06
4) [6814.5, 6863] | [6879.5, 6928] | 1.03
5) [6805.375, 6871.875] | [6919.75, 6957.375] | 1.02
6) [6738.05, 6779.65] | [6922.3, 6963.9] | 1.06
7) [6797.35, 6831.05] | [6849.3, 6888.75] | 1.03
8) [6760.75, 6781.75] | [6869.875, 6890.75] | 1.14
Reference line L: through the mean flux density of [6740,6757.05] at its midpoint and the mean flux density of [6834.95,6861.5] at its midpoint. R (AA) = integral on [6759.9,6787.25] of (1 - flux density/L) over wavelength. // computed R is 3.0 AA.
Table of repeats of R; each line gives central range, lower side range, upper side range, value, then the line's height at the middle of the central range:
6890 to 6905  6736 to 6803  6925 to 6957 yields -0.2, 5.37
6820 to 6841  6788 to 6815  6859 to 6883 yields -1.4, 5.28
